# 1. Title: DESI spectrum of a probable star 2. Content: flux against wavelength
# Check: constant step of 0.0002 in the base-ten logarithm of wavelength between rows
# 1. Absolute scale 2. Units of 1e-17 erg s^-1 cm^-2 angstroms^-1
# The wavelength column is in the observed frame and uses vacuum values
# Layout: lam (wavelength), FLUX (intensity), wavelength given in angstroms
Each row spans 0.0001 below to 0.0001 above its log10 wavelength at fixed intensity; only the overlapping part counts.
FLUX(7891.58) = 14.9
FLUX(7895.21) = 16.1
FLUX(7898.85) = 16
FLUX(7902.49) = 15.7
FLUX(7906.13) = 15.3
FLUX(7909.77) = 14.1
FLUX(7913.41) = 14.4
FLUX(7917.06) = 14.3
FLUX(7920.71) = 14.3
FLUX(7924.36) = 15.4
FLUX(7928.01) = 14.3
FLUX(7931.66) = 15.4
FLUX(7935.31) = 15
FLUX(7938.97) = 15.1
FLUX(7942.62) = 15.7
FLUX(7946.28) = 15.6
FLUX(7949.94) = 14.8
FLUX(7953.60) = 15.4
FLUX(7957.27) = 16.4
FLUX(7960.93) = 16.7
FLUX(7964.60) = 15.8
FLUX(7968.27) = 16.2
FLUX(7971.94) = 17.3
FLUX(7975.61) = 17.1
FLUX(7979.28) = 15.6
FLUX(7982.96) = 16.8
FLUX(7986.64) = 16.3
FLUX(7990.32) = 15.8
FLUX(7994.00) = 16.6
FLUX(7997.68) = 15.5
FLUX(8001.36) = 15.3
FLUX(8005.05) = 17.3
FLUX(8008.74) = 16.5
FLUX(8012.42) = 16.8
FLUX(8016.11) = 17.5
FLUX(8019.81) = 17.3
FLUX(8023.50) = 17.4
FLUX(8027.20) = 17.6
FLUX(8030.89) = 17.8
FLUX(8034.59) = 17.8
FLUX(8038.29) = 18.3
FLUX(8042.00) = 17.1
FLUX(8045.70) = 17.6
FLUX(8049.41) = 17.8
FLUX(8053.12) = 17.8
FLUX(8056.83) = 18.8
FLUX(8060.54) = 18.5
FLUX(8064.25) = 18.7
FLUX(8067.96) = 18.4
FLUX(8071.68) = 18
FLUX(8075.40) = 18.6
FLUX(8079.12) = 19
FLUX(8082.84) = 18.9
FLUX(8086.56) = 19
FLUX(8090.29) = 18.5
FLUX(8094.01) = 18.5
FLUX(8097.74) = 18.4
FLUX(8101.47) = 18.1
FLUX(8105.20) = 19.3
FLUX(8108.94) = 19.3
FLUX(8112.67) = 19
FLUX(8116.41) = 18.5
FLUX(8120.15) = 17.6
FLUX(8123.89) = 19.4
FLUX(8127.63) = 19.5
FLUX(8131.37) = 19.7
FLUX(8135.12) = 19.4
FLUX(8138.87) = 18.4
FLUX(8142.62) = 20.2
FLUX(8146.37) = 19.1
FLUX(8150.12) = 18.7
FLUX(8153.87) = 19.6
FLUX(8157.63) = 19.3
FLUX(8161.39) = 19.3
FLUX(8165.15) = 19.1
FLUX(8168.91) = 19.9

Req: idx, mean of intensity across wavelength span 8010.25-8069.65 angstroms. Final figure 17.8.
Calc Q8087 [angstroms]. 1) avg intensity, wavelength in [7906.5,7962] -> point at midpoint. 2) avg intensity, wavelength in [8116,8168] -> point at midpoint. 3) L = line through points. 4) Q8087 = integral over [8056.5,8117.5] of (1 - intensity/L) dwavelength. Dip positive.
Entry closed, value -2.0 angstroms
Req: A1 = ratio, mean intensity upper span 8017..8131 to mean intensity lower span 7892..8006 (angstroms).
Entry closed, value 1.17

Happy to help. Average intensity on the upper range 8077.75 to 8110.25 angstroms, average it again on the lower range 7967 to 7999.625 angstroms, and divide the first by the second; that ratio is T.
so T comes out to 1.1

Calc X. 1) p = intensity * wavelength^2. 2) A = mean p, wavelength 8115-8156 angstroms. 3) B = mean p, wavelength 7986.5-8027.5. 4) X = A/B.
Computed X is 1.2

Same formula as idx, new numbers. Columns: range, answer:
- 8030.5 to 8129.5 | 18.5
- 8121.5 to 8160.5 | 19.3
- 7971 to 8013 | 16.4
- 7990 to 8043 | 17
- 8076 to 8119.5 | 18.7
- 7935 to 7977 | 15.9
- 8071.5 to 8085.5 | 18.7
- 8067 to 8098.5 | 18.6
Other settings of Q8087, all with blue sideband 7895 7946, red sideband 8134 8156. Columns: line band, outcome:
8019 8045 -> -0.8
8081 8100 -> -0.5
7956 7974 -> -0.7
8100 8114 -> -0.3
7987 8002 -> 0.5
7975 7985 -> -0.2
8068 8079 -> -0.3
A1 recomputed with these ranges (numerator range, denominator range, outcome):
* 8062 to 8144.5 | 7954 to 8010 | 1.15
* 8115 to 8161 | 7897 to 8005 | 1.22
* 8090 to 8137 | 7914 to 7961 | 1.24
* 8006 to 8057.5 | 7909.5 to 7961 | 1.16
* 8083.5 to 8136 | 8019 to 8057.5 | 1.06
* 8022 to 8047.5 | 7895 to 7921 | 1.18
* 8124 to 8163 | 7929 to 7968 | 1.24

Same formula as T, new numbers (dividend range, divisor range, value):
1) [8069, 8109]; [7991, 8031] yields 1.11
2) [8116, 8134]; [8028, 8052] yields 1.07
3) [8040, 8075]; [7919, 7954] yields 1.20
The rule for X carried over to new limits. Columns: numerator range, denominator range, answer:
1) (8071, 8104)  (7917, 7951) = 1.29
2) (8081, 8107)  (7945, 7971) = 1.22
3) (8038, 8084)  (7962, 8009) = 1.14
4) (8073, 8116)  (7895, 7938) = 1.31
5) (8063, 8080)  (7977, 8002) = 1.18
